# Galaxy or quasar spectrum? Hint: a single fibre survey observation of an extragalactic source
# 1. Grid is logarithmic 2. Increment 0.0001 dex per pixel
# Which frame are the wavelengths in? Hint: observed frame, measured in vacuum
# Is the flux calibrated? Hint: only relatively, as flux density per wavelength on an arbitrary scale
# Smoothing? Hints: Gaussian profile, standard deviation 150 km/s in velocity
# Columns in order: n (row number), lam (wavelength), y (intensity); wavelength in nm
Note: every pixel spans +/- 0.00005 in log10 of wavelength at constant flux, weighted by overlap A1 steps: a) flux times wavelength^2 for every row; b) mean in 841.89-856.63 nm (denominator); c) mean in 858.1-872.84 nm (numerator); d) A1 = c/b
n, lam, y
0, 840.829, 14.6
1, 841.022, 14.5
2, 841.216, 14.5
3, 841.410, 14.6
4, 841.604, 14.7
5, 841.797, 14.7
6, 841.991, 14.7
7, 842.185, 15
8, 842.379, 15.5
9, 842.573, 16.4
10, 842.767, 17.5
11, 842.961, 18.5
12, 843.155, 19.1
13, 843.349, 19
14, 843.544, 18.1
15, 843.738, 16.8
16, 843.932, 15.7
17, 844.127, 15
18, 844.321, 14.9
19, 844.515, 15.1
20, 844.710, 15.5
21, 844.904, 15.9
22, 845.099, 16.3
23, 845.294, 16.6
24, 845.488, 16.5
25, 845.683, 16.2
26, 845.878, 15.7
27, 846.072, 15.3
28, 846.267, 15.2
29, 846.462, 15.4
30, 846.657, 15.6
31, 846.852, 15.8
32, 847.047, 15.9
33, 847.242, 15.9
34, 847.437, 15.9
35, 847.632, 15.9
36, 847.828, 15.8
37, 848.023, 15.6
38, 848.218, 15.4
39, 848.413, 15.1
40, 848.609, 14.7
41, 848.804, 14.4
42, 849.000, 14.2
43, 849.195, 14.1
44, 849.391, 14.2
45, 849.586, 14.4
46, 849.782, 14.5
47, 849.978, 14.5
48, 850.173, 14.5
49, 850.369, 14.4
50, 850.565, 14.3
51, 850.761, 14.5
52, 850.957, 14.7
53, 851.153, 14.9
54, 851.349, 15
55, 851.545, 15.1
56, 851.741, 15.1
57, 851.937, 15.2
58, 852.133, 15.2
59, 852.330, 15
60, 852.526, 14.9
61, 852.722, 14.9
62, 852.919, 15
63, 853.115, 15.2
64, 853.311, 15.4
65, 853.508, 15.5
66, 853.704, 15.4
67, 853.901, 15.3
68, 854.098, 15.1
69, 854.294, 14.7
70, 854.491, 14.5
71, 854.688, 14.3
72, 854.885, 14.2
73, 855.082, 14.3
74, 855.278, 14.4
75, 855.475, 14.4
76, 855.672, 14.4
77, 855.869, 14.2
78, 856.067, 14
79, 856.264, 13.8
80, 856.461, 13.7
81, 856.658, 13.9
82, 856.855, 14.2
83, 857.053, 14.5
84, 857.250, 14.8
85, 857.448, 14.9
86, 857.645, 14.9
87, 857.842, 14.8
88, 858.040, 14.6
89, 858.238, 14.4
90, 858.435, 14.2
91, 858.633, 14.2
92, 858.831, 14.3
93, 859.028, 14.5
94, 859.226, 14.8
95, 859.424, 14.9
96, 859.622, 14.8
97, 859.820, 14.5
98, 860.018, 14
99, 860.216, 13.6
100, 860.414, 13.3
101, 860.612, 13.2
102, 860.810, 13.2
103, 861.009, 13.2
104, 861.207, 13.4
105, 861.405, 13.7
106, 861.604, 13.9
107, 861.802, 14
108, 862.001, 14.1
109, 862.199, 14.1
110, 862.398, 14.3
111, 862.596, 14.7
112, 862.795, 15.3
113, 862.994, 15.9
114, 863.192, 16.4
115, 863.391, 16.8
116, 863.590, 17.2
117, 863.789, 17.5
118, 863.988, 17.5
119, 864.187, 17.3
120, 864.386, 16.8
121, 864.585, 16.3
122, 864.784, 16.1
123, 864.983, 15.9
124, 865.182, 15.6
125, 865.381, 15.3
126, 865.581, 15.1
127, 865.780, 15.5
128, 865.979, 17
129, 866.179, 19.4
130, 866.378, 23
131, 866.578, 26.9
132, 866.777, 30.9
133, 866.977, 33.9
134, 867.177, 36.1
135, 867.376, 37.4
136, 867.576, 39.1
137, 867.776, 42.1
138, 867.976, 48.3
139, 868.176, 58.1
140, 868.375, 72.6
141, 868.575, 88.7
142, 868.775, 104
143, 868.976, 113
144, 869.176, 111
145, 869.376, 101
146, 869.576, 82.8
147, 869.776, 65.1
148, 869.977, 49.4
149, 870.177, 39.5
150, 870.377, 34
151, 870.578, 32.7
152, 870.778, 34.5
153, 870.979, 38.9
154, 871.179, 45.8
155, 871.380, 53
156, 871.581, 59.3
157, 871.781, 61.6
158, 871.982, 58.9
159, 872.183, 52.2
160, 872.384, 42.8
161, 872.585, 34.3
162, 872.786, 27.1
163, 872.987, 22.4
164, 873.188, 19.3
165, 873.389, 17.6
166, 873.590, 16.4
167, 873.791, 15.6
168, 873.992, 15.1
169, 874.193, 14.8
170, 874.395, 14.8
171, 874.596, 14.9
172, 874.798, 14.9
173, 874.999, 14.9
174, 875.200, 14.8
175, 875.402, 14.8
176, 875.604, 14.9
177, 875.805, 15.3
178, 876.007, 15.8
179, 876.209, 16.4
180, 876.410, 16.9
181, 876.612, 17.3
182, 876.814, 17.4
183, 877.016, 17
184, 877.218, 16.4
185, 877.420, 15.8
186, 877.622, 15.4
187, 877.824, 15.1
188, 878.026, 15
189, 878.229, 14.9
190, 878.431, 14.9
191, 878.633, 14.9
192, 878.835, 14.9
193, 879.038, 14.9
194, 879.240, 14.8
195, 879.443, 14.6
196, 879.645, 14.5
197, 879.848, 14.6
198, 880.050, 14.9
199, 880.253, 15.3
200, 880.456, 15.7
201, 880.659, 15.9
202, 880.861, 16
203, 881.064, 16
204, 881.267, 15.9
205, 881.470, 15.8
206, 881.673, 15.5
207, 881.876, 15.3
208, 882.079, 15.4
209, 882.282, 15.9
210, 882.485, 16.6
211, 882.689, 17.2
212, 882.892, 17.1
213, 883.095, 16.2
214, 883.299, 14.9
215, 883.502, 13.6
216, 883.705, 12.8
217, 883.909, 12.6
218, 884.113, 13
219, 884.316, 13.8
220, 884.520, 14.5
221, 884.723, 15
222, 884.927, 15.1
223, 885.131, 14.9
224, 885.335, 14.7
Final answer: 2.22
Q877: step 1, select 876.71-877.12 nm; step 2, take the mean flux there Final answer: 17.2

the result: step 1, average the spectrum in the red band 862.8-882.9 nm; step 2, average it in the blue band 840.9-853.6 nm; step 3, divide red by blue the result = 1.84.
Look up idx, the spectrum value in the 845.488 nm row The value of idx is 16.5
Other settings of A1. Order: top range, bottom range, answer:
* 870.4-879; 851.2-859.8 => 1.72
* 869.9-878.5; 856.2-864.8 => 1.80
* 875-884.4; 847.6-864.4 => 1.10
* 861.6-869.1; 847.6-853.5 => 2.12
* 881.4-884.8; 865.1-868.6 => 0.45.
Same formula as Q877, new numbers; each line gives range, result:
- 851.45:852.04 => 15.1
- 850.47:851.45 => 14.7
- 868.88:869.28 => 112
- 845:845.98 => 16.3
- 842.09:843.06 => 16.6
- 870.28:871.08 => 35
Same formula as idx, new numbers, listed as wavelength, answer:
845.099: 16.3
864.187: 17.3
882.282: 15.9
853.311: 15.4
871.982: 58.9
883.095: 16.2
